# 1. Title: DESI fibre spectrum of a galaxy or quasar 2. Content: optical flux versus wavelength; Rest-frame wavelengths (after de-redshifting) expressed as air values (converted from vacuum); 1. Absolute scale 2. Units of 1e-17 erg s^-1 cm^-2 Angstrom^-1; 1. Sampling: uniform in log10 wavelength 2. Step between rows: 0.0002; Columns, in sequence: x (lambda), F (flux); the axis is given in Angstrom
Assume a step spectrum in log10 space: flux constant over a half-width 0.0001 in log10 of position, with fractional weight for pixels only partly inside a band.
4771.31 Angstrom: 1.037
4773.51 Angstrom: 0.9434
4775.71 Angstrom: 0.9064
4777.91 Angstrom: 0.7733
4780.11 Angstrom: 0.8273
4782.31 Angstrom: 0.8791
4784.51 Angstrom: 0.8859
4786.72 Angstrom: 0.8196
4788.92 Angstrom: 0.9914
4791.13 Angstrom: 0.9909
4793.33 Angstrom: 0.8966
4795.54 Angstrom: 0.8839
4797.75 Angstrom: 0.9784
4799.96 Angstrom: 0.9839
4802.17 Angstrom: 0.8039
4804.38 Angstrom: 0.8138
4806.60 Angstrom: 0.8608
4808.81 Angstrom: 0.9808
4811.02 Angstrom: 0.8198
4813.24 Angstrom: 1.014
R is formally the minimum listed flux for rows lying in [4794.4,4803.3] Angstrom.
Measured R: 0.8039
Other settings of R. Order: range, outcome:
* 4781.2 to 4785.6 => 0.8791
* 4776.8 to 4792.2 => 0.7733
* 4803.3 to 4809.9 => 0.8138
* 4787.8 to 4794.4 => 0.8966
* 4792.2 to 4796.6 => 0.8839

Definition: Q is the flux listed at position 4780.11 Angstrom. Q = 0.8273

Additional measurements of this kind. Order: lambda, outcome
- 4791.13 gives 0.9909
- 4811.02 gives 0.8198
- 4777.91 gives 0.7733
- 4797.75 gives 0.9784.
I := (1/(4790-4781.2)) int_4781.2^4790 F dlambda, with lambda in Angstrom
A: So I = 0.894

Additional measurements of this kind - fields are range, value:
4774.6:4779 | 0.84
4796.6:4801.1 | 0.979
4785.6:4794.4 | 0.925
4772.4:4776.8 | 0.924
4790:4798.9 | 0.938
